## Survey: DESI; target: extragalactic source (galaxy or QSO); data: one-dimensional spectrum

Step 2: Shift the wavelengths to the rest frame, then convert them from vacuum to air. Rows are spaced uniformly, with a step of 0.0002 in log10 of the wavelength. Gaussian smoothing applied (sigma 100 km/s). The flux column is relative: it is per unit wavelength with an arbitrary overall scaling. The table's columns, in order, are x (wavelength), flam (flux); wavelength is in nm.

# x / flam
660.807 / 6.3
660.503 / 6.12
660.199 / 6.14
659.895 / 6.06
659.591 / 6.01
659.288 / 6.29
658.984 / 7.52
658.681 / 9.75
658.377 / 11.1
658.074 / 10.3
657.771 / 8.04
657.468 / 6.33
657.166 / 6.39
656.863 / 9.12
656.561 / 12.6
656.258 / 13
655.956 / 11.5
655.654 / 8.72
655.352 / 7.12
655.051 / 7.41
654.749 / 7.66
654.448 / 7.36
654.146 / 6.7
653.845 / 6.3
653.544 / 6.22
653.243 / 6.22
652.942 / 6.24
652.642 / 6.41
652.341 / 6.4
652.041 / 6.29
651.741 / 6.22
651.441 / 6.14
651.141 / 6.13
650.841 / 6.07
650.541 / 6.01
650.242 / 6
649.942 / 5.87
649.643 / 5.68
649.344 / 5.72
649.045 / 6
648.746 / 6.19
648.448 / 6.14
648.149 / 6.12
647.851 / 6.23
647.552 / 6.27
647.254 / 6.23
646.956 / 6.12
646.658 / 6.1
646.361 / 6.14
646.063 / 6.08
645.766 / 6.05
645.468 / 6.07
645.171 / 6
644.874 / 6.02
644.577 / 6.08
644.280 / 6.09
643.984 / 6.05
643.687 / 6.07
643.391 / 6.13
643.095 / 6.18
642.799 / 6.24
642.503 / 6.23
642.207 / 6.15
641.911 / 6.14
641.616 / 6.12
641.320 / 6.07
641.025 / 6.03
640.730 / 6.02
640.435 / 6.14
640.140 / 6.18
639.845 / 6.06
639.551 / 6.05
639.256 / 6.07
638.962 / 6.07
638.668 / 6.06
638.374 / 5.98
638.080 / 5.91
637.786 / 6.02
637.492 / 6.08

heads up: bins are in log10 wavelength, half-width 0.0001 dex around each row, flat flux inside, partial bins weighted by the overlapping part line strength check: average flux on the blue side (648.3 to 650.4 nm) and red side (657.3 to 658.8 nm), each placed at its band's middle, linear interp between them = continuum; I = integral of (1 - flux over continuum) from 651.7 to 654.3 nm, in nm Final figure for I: 0.32 nm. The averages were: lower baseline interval 5.94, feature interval 6.34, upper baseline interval 9.06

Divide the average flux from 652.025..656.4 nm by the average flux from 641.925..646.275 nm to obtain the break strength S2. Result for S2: 1.25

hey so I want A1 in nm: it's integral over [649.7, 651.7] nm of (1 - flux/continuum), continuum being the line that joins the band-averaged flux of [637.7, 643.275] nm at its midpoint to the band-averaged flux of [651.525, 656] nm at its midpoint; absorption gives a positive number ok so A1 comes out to 0.224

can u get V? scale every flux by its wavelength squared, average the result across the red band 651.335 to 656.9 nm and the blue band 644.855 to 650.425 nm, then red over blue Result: 1.31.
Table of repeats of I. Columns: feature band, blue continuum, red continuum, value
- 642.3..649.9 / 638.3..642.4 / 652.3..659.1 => 0.868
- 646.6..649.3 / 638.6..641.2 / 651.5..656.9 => 0.348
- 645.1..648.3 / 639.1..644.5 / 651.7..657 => 0.318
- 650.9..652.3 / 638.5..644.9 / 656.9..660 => 0.184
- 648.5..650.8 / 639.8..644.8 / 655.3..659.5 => 0.497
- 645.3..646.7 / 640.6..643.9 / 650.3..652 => 0.008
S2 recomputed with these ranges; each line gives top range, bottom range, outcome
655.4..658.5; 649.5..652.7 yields 1.57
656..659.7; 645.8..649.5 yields 1.47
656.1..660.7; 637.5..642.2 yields 1.37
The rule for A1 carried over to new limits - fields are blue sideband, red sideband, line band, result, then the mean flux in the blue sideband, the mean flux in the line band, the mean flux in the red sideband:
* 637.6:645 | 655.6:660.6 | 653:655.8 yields 0.34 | 6.09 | 7.05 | 8.55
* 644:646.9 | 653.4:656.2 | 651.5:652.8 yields 0.18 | 6.07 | 6.32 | 7.85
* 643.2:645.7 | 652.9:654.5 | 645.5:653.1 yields 0.20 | 6.07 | 6.11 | 6.47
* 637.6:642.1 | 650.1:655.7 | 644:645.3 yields 0.04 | 6.06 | 6.05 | 6.57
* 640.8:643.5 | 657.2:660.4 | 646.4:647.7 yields 0.08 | 6.14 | 6.18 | 7.68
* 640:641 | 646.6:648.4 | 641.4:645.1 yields 0.01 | 6.1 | 6.12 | 6.18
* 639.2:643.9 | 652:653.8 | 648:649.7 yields 0.07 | 6.12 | 5.99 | 6.3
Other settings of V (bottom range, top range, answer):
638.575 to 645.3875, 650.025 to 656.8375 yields 1.26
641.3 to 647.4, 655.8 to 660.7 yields 1.45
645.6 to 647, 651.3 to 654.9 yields 1.09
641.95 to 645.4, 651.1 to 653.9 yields 1.05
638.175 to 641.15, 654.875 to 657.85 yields 1.57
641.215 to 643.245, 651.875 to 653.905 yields 1.06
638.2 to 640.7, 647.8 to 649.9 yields 1.02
